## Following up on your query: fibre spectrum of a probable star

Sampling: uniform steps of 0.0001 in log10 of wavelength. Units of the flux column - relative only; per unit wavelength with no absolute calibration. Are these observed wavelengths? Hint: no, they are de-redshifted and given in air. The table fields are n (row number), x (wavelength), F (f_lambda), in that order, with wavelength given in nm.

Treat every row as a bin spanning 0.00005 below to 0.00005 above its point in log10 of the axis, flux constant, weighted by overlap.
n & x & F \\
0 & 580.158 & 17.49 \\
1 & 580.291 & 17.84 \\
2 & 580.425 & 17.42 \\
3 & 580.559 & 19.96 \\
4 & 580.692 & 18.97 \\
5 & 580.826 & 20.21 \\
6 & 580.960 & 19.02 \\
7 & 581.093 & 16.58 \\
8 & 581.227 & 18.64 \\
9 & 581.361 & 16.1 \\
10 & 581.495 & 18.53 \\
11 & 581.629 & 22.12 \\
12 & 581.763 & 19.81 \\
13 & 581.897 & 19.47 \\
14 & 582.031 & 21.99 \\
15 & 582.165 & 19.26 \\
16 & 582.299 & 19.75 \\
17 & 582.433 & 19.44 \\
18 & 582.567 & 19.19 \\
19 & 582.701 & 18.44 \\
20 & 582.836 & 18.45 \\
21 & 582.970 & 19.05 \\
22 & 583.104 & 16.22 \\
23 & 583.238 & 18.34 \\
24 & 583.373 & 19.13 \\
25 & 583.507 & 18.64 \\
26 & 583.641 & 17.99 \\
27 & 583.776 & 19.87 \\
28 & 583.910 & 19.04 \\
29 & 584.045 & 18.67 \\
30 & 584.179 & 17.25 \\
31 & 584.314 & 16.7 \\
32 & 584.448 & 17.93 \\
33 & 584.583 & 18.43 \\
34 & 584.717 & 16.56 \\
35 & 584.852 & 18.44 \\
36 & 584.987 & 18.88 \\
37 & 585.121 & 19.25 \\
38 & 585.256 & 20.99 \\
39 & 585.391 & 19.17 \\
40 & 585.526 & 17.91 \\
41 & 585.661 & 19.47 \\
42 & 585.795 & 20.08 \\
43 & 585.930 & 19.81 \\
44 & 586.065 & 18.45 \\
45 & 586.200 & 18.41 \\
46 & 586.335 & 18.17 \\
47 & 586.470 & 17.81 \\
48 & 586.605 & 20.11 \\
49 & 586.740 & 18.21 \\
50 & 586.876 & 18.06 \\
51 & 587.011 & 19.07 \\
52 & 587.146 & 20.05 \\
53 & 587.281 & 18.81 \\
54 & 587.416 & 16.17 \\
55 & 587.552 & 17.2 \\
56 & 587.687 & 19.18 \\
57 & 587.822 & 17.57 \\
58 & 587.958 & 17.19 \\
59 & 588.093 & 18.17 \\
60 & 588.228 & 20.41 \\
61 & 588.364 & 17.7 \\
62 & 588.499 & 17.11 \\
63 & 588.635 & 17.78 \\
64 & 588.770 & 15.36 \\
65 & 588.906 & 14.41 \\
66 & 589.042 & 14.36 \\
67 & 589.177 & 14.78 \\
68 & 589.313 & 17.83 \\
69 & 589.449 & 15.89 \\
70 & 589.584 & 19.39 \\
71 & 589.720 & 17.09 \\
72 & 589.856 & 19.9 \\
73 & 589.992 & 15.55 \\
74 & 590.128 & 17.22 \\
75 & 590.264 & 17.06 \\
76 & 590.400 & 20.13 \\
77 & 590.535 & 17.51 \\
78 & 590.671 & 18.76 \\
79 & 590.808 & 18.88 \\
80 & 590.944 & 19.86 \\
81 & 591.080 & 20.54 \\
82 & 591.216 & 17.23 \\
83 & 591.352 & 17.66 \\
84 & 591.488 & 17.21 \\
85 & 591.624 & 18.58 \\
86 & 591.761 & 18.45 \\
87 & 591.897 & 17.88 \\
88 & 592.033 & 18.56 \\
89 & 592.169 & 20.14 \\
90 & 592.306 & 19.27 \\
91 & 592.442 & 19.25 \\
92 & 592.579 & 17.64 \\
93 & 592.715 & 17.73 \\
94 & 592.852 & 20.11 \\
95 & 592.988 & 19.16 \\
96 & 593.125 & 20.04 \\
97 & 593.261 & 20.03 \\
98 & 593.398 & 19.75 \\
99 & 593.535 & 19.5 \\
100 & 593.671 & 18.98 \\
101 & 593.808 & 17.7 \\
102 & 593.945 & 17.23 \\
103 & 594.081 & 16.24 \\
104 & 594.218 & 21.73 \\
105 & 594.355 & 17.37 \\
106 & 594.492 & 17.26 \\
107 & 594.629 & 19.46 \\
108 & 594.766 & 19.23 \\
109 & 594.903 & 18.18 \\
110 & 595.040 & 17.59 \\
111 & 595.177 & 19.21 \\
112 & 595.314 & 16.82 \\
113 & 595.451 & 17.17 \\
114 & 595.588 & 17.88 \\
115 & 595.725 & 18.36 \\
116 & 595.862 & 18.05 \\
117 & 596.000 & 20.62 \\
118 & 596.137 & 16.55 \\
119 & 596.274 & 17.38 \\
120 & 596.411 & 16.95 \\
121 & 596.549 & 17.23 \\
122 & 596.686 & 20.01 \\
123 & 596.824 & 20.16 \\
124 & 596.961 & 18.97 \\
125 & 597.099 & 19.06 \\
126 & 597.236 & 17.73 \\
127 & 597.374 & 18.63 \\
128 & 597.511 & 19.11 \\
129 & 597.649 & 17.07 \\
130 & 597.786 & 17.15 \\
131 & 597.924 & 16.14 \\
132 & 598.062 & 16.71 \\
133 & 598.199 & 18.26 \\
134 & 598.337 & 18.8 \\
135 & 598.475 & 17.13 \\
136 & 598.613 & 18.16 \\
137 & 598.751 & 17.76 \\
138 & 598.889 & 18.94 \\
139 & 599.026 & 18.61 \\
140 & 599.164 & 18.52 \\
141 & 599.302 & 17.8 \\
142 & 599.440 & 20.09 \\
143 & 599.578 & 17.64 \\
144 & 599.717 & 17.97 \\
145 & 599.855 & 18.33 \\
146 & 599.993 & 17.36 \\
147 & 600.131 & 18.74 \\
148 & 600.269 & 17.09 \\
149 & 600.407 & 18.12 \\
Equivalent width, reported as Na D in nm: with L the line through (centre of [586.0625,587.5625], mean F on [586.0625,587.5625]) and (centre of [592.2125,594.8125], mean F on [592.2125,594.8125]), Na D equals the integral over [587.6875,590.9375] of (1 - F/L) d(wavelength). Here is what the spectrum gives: 0.19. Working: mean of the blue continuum 18.4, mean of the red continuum 18.8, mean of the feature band 17.5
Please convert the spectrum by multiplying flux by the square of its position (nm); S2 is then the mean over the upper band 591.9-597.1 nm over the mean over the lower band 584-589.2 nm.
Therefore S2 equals 1.1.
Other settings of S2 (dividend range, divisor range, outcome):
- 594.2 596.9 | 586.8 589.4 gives 1.08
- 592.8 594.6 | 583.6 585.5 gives 1.05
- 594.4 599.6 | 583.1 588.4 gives 1.02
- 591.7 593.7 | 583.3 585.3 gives 1.06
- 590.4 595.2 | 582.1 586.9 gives 1.03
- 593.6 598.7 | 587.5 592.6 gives 1.03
